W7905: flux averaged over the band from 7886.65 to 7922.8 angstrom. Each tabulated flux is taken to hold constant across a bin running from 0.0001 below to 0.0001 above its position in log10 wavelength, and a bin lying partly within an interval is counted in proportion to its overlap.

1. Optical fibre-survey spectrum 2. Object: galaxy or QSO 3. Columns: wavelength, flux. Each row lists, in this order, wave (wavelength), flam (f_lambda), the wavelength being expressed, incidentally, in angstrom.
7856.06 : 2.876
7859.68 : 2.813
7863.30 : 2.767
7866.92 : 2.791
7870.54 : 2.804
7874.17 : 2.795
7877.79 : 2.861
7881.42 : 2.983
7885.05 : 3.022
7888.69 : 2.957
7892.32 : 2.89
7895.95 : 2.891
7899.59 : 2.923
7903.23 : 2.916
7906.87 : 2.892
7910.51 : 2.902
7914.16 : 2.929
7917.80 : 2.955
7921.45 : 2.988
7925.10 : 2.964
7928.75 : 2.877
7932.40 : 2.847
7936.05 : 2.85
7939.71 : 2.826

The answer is 2.92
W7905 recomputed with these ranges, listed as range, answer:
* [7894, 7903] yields 2.91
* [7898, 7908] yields 2.91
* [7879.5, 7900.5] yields 2.94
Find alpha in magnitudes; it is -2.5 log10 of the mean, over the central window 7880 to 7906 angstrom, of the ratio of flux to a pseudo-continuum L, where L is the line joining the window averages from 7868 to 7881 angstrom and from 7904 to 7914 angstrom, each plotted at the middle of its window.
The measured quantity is -0.024 mag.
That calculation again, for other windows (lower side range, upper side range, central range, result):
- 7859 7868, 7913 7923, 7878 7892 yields -0.04 mag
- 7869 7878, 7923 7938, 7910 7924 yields -0.03 mag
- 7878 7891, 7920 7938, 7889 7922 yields 0.01 mag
